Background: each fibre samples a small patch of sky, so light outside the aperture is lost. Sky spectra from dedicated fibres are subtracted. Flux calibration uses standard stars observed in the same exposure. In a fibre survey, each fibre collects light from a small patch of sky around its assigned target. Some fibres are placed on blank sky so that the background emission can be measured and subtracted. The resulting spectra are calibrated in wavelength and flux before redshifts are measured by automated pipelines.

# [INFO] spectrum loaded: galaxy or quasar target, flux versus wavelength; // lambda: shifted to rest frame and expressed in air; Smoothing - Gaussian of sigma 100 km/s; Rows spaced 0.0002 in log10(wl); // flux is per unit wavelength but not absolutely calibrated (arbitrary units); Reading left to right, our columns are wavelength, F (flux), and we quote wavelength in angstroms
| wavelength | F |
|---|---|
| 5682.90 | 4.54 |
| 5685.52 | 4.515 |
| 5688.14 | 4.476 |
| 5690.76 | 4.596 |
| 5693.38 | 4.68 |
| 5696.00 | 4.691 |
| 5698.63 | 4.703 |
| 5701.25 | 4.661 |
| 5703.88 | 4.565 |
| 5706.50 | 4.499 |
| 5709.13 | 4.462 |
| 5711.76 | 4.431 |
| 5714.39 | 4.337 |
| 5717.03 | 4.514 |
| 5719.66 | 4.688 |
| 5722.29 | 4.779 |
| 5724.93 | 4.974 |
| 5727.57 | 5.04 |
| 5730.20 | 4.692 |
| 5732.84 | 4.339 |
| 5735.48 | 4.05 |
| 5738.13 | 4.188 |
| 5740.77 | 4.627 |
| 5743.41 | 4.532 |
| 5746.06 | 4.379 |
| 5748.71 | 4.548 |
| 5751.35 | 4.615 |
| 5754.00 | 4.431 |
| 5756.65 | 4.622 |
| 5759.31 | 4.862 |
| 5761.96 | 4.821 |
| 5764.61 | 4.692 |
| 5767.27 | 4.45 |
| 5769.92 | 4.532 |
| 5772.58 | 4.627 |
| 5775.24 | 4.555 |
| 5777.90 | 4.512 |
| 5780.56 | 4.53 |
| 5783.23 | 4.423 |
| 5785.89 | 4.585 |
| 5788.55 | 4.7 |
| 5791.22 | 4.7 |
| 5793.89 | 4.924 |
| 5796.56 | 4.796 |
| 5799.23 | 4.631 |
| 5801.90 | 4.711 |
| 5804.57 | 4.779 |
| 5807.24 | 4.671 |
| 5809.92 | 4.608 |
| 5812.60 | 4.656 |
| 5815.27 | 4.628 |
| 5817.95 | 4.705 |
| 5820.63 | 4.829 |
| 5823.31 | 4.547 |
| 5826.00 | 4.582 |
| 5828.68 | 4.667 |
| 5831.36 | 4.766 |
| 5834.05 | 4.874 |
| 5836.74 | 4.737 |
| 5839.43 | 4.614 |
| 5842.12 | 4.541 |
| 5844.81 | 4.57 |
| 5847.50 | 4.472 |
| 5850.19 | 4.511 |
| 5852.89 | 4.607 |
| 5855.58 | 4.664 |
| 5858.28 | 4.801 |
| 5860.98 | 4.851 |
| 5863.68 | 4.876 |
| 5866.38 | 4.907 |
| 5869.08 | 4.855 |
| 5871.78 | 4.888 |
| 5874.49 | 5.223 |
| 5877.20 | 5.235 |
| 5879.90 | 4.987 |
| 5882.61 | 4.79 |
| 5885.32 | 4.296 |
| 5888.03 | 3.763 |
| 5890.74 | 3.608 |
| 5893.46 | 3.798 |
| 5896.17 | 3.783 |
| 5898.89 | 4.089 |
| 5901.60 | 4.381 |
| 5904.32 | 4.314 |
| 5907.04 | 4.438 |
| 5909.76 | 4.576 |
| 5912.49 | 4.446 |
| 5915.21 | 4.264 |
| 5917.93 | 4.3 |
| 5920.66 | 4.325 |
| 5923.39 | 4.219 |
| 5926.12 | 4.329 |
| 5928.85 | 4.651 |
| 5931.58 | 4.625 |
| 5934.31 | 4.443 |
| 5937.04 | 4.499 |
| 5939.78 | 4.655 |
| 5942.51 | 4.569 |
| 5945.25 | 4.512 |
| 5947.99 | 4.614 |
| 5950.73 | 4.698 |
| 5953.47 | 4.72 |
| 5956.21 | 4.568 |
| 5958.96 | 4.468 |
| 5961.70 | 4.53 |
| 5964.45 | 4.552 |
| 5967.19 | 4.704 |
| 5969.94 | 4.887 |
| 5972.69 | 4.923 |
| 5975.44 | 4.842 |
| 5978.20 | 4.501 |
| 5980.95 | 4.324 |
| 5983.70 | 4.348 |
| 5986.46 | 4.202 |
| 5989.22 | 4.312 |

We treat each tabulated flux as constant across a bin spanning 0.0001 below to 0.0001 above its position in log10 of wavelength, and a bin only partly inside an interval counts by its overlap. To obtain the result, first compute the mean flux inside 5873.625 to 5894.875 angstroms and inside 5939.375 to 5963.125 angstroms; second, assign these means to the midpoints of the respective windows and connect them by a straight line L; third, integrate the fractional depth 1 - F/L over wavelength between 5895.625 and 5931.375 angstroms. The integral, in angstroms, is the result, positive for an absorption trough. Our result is 1.3 angstroms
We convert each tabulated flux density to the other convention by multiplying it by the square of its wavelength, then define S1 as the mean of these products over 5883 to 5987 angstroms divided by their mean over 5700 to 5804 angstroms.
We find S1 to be 1.0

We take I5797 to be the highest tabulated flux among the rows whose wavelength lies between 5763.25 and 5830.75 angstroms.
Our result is 4.924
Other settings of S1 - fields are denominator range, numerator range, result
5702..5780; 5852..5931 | 1.04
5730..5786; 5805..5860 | 1.06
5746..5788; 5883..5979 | 1.02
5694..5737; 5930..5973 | 1.09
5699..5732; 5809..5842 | 1.05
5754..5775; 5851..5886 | 1.08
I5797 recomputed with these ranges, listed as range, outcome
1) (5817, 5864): 4.876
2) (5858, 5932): 5.235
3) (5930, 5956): 4.72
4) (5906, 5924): 4.576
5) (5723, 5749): 5.04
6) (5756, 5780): 4.862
